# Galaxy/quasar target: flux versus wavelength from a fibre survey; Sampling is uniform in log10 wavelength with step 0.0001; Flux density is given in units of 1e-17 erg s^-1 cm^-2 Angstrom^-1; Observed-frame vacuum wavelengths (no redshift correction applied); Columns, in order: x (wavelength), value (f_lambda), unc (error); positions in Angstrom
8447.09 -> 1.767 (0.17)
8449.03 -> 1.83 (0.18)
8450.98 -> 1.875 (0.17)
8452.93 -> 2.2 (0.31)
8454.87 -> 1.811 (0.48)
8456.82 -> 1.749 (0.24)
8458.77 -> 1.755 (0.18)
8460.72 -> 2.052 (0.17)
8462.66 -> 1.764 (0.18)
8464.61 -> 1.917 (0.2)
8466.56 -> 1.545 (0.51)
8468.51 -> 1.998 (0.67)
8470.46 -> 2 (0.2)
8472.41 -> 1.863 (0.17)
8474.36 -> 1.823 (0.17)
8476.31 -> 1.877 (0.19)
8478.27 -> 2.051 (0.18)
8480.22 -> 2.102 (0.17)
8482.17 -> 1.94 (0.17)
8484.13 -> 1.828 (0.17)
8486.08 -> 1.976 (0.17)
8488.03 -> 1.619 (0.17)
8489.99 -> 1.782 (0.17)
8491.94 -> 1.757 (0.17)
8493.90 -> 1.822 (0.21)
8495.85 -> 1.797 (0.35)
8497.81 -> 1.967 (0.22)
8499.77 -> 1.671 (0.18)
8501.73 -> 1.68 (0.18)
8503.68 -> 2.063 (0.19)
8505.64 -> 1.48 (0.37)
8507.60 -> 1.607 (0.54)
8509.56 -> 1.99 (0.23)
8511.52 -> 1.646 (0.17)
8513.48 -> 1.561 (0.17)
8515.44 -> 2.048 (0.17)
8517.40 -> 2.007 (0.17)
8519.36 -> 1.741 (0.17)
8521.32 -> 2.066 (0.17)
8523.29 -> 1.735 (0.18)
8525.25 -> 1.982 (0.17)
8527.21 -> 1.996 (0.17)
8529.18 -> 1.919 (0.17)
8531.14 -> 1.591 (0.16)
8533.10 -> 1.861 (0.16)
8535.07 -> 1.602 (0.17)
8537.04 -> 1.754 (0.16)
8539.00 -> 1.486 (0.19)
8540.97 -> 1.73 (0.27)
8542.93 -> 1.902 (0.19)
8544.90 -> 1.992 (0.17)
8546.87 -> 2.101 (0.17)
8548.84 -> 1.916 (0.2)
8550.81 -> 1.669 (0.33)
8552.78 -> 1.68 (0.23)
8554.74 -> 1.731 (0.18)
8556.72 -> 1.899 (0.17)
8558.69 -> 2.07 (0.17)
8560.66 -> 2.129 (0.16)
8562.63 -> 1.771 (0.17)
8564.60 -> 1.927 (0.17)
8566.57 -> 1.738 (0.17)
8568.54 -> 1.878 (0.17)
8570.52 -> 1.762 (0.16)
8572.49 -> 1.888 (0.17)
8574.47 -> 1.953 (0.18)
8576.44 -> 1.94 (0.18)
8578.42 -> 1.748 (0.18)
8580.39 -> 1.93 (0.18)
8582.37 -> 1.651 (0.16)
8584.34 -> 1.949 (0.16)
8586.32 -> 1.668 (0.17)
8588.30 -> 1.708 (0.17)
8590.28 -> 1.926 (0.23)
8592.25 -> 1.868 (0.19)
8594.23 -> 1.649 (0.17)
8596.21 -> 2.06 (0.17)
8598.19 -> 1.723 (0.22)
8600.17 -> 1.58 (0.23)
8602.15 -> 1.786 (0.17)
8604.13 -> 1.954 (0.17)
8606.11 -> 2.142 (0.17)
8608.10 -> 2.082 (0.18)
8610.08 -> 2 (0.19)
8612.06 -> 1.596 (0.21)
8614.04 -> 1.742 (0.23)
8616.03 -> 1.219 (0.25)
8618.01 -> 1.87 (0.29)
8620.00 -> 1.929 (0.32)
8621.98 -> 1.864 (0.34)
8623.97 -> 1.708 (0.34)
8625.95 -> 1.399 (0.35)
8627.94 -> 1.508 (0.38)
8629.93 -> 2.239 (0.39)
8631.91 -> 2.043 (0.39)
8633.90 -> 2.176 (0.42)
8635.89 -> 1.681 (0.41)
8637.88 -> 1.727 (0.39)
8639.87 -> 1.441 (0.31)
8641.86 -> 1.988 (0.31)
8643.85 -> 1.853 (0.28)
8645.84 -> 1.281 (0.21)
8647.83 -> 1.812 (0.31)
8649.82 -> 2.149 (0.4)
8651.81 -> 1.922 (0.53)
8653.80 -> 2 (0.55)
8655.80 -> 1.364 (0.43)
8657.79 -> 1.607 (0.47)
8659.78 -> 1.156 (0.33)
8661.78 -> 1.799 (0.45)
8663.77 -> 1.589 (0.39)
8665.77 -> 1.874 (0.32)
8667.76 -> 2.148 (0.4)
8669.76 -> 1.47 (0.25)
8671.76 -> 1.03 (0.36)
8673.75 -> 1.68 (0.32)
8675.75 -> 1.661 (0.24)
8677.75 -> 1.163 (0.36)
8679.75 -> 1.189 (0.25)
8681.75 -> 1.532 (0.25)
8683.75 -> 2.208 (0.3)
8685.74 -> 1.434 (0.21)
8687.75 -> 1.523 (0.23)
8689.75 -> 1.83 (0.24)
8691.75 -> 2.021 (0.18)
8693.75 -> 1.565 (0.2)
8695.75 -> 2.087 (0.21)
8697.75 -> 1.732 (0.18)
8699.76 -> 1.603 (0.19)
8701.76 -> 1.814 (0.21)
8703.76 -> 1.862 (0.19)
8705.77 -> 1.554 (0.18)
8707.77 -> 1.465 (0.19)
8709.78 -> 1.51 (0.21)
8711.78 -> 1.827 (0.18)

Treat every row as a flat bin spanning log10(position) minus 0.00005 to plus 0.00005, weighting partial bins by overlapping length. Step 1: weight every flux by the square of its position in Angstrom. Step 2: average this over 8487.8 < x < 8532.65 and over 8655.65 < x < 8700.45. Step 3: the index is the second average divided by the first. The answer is 0.9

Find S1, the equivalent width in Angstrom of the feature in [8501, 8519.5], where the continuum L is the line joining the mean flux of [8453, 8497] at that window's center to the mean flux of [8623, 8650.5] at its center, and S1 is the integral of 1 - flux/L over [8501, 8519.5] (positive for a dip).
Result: 0.6 Angstrom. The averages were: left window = 1.86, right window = 1.78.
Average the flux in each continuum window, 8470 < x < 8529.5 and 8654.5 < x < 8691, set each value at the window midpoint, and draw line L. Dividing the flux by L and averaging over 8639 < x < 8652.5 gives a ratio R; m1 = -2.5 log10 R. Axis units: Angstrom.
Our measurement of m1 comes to -0.102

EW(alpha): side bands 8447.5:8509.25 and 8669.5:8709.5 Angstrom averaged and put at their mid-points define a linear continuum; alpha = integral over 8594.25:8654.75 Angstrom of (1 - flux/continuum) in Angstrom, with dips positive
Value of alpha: -4.4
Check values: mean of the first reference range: 1.85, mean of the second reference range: 1.62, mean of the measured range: 1.81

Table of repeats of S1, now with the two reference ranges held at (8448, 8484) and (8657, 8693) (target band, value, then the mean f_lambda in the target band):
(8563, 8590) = -1.32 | 1.83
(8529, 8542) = 0.76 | 1.69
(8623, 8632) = -0.44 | 1.75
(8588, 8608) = -1.67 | 1.85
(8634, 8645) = -0.74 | 1.77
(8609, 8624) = -0.52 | 1.75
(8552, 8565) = -0.89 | 1.89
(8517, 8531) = -0.64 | 1.9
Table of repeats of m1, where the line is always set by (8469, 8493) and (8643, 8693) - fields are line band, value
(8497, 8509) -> 0.066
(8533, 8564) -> -0.018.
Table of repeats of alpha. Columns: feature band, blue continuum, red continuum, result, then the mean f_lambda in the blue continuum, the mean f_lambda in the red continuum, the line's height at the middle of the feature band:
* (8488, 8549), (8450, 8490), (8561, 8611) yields 2.0 Angstrom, 1.88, 1.85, 1.87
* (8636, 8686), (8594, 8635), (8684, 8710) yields 3.3 Angstrom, 1.83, 1.71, 1.76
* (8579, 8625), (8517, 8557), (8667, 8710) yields -1.7 Angstrom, 1.82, 1.64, 1.74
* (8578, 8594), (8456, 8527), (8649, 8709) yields -0.4 Angstrom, 1.84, 1.67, 1.75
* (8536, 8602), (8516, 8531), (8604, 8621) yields 1.4 Angstrom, 1.91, 1.83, 1.87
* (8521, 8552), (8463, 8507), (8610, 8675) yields -0.4 Angstrom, 1.84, 1.72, 1.8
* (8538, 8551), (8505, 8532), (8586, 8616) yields -0.1 Angstrom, 1.82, 1.82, 1.82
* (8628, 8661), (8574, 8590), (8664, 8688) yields -2.2 Angstrom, 1.82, 1.58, 1.66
